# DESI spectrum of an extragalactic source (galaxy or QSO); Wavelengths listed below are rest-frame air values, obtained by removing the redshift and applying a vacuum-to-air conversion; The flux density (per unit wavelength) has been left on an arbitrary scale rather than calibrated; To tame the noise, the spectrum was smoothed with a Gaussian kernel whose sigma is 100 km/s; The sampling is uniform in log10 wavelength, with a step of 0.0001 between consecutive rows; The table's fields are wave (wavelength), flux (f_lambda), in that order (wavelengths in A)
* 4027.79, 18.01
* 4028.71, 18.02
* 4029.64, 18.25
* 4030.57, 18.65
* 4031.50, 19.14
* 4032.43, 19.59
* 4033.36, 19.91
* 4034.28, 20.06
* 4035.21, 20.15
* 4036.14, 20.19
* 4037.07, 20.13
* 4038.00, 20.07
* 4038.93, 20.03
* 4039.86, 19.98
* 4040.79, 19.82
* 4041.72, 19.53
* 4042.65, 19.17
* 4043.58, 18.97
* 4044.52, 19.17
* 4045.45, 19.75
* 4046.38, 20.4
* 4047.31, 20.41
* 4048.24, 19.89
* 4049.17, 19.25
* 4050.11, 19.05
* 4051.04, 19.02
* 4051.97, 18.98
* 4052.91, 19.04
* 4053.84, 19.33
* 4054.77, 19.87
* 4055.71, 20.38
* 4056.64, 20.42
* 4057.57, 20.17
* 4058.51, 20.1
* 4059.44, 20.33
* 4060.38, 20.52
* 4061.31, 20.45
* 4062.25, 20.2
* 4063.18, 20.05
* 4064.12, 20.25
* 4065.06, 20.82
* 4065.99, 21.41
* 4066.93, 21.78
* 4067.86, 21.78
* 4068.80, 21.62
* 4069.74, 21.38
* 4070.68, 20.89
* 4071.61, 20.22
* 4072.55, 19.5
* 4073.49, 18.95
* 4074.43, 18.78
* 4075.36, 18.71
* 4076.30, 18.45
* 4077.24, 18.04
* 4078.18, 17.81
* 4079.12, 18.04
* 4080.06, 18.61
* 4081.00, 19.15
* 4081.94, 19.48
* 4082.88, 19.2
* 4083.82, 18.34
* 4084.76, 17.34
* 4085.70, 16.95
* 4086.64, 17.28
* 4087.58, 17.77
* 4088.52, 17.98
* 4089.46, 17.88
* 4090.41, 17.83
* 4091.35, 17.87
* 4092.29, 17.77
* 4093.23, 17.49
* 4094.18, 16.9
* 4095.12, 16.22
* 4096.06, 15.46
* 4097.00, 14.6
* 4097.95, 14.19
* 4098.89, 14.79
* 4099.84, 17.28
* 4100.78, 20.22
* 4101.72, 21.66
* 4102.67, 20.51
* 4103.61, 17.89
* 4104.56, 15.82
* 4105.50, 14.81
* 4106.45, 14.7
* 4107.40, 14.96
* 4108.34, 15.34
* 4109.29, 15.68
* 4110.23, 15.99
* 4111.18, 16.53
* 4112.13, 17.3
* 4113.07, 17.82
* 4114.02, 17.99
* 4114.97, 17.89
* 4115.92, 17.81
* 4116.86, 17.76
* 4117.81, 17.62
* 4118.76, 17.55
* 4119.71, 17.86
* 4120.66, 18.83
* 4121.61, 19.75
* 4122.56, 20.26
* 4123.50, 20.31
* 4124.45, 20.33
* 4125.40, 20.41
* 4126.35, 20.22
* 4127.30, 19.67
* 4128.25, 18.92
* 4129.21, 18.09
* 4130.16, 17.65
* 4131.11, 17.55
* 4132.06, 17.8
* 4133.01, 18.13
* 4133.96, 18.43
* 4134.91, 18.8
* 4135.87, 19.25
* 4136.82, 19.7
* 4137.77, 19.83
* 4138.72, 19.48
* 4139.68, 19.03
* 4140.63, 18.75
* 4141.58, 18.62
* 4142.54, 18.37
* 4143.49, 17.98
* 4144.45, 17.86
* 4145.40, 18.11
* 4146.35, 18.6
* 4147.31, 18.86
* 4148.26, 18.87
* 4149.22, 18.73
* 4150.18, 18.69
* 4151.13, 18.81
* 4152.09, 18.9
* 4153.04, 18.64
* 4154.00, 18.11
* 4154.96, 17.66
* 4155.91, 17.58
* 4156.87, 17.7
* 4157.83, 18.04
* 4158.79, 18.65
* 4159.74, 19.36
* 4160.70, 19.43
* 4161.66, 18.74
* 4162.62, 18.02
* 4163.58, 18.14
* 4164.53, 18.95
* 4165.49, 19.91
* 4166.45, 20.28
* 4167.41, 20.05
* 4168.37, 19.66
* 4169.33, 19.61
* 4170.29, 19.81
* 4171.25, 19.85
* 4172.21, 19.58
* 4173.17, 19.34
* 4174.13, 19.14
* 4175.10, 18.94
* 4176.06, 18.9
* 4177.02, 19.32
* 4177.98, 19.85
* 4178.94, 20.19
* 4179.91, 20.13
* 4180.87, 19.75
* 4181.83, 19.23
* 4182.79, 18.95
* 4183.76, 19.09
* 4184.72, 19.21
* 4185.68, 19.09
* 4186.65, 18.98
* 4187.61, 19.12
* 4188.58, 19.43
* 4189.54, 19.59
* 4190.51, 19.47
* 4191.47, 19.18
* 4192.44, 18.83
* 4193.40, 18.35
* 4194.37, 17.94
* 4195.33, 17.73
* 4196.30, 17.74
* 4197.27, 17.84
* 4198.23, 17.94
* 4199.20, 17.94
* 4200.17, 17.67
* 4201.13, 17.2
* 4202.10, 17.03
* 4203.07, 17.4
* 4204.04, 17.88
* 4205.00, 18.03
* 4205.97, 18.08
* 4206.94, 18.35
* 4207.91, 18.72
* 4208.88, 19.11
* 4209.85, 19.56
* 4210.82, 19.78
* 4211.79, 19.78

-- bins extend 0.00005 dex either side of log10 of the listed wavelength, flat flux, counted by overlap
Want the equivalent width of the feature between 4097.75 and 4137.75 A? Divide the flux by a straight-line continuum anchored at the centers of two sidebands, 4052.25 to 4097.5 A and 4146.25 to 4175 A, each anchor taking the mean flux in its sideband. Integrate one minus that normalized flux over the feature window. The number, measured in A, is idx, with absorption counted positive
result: 2.0 A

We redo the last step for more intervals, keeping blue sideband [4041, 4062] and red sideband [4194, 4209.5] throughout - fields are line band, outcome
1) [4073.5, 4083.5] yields 0.40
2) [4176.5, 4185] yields -0.63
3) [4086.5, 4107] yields 2.21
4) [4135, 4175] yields -0.88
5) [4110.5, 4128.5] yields 0.26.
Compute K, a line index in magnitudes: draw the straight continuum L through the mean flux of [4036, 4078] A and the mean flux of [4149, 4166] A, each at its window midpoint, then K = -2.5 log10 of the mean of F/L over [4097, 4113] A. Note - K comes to 0.16 mag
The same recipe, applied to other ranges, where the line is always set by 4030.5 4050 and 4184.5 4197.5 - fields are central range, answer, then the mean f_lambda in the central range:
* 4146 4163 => 0.027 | 18.5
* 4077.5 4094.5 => 0.084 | 18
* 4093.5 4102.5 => 0.144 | 16.9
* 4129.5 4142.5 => 0.025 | 18.7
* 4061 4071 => -0.075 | 21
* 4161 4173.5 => -0.027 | 19.4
